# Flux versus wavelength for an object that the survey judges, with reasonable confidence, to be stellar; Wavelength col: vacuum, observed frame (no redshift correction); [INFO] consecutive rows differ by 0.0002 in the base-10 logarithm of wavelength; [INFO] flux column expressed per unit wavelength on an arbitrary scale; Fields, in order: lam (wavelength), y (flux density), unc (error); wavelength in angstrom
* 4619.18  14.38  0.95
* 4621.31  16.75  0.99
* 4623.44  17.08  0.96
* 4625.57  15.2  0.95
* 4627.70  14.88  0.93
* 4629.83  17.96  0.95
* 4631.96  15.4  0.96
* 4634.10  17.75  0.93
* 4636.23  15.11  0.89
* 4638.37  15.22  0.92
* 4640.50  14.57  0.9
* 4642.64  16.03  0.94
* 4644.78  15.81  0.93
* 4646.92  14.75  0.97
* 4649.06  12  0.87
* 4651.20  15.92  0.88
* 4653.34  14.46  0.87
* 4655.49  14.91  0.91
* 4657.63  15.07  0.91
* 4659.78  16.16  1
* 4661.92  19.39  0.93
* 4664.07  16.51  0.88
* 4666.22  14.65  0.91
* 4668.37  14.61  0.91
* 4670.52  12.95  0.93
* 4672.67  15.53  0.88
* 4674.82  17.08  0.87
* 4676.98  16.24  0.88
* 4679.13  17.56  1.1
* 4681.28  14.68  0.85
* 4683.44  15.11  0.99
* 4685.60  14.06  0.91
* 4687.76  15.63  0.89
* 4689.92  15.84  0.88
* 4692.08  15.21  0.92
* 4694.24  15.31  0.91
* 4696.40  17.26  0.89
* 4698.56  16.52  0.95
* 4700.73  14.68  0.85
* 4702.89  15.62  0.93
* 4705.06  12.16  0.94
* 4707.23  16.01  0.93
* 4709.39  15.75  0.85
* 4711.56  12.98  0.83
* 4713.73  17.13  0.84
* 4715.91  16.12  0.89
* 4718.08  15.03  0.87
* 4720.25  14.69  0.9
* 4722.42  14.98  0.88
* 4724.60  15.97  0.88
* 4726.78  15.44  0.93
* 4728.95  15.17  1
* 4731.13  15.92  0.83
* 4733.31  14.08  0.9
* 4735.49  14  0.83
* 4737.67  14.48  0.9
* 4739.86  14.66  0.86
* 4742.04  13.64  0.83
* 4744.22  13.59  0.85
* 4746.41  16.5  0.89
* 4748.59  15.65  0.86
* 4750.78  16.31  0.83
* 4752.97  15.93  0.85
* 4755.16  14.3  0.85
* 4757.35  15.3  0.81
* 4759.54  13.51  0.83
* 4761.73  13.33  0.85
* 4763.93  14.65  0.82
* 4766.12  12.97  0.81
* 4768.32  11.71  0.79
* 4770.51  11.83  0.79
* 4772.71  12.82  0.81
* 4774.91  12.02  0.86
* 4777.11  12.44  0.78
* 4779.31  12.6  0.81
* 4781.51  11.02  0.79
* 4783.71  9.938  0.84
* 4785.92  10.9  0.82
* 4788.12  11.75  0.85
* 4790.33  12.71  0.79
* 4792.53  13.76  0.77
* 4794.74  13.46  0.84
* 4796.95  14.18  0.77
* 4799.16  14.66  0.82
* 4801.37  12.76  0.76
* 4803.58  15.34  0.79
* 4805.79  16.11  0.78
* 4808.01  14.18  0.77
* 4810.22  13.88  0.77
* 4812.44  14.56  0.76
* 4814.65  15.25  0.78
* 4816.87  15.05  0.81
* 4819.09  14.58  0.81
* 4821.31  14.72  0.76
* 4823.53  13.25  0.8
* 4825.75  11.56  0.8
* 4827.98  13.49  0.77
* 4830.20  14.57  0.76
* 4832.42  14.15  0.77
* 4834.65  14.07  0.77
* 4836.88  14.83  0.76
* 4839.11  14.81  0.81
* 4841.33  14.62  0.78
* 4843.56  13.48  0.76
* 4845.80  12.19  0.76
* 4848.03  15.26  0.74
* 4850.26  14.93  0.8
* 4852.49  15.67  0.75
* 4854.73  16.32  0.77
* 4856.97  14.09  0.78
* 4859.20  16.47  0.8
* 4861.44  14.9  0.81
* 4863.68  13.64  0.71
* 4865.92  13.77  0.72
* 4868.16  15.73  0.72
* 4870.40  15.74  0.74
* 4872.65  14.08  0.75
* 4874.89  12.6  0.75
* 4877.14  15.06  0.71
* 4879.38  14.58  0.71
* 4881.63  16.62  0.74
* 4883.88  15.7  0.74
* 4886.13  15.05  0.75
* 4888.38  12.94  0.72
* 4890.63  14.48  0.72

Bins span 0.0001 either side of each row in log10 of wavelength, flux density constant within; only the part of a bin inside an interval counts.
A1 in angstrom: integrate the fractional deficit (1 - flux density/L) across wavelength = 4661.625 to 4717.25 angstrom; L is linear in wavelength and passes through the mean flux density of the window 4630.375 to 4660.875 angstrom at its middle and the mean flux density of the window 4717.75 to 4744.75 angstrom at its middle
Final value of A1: -1.8 angstrom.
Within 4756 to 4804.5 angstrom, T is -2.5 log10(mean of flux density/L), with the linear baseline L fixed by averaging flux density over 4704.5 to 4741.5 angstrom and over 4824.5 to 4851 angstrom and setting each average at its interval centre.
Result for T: 0.13 mag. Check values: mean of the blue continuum 15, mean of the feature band 12.9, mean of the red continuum 14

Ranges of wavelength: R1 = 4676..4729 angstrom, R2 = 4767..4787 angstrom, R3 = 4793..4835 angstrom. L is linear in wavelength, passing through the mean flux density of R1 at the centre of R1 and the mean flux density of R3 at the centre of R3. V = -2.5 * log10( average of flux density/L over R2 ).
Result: 0.24 mag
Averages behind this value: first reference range 15.4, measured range 11.7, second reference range 14.2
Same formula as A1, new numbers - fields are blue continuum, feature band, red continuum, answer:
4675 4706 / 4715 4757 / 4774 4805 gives -2.6 angstrom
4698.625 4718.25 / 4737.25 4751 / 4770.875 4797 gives -1.2 angstrom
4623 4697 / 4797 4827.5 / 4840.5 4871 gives 1.4 angstrom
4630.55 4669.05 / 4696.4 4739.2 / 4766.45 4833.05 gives -1.9 angstrom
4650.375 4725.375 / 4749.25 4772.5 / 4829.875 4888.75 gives 1.8 angstrom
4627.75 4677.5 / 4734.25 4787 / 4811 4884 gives 5.2 angstrom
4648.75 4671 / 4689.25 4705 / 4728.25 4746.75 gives -0.6 angstrom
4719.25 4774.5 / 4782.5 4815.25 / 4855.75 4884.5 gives 2.4 angstrom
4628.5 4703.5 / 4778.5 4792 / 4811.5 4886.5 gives 3.0 angstrom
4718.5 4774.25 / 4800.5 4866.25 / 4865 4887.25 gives 1.4 angstrom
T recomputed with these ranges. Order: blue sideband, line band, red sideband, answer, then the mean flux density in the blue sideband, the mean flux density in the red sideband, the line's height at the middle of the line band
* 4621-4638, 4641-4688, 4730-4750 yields 0.024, 16.2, 14.7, 15.7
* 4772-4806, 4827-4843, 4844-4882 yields -0.025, 12.8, 14.7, 14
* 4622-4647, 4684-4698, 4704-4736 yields -0.017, 15.9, 15.1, 15.3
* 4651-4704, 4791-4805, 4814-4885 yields 0.063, 15.6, 14.6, 14.9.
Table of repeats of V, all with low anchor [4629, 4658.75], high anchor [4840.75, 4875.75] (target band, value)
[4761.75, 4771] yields 0.157 mag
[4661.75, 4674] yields -0.007 mag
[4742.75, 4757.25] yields -0.026 mag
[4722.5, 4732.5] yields -0.033 mag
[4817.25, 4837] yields 0.061 mag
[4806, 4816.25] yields 0.010 mag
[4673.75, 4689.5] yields -0.039 mag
